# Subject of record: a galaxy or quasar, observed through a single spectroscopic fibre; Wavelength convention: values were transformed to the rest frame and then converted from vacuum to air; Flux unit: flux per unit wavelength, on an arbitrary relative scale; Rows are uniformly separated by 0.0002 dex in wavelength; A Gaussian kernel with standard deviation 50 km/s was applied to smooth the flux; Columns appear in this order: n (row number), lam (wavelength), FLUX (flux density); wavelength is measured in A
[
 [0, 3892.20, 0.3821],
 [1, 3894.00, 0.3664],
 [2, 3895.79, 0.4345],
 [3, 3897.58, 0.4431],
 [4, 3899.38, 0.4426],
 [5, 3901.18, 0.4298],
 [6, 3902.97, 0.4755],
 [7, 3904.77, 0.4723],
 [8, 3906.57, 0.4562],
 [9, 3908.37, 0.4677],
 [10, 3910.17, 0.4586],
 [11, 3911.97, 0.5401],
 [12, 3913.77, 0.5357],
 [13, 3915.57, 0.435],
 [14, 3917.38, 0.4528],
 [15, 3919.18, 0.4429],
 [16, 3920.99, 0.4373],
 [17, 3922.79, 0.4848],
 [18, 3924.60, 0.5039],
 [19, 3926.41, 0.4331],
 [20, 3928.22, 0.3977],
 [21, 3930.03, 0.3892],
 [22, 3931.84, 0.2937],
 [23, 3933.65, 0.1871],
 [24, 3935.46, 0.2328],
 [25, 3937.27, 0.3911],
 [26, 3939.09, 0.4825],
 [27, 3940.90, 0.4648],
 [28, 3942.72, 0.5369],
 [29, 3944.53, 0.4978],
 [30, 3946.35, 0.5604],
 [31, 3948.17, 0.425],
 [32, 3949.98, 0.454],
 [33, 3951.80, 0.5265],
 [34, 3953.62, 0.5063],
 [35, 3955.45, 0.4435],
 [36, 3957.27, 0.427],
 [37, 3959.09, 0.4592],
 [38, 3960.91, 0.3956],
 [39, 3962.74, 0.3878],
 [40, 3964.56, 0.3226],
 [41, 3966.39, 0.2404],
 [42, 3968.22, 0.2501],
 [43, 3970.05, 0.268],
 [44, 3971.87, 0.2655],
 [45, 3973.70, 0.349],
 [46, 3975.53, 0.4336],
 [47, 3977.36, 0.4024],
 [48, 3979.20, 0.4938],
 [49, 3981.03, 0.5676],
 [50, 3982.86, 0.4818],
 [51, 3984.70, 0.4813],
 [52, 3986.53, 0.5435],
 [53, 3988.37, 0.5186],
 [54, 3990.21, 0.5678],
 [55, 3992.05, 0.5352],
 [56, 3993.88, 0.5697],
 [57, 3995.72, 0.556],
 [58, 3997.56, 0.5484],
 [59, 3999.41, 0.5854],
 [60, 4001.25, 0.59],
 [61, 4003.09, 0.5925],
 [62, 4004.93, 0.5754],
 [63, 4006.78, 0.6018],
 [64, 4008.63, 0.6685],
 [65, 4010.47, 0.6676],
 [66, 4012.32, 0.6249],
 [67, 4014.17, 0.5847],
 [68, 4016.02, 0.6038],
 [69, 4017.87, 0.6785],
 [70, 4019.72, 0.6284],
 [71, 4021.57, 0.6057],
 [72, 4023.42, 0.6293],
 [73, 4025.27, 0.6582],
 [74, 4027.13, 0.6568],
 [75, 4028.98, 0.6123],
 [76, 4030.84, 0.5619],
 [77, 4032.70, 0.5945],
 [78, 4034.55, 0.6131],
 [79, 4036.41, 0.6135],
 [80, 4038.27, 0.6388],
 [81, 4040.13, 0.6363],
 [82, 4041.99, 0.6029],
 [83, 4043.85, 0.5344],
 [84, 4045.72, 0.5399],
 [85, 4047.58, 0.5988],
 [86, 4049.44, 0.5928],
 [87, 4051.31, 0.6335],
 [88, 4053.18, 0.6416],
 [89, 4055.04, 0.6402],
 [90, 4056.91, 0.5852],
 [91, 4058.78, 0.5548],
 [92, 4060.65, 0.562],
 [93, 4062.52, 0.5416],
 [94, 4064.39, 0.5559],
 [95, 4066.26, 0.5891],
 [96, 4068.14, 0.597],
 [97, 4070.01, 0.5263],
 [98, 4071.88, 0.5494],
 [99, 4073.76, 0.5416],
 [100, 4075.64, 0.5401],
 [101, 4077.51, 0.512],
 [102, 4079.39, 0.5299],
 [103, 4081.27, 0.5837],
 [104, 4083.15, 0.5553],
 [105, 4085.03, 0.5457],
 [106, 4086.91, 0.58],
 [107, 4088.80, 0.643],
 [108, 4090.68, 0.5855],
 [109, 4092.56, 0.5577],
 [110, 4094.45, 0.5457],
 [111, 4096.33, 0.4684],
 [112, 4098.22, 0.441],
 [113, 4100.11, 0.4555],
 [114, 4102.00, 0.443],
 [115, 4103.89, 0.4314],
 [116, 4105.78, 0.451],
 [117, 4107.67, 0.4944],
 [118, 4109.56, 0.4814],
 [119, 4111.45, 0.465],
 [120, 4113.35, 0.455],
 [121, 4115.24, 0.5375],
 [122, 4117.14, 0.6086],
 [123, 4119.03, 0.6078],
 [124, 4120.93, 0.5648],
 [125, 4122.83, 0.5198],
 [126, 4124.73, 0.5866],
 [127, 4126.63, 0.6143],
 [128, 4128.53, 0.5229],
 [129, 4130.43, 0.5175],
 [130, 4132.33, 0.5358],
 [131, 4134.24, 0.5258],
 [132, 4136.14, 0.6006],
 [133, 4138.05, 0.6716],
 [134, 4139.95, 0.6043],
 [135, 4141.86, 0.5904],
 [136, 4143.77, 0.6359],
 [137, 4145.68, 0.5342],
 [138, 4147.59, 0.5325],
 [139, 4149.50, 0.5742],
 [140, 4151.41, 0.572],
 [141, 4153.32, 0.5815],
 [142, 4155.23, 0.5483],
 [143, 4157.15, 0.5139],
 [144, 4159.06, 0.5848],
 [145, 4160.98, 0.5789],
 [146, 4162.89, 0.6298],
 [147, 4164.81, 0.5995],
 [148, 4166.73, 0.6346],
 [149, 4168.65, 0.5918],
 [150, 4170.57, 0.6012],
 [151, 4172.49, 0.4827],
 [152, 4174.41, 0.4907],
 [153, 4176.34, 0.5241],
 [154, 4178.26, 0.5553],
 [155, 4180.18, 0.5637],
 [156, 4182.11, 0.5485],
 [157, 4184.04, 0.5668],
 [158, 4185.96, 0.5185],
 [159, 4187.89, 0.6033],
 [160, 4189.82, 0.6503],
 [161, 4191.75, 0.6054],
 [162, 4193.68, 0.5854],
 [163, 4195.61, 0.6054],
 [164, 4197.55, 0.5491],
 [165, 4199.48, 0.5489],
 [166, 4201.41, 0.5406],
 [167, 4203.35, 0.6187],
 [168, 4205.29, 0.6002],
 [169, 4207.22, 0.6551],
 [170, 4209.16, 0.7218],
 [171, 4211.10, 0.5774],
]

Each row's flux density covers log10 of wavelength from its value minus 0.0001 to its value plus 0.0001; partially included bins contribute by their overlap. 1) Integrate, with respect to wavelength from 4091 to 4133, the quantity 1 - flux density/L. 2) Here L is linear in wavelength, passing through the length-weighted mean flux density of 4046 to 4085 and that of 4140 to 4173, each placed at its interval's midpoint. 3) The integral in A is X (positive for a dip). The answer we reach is 4.34 A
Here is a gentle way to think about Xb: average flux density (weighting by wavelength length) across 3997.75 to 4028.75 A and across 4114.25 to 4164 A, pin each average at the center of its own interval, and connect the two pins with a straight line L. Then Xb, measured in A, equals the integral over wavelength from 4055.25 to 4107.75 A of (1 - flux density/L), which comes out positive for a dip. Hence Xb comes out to 5.1 A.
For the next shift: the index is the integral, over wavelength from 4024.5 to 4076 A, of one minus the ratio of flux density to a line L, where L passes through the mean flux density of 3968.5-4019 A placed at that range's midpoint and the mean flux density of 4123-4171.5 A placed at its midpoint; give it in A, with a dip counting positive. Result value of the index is -4.1 A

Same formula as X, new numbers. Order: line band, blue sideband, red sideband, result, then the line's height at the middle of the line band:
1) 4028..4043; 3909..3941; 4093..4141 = -4.0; 0.481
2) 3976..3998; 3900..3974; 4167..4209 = -3.4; 0.451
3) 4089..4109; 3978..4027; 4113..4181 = 2.8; 0.573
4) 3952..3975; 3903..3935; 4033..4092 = 5.4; 0.478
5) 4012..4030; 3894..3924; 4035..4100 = -3.1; 0.537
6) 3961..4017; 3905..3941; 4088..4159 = -3.6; 0.463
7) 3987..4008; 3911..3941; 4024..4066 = -1.7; 0.526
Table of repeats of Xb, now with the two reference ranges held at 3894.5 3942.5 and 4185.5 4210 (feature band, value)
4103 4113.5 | 1.6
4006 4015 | -2.6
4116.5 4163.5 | -0.6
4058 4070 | -1.0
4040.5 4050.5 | -1.4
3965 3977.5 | 4.1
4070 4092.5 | -1.2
